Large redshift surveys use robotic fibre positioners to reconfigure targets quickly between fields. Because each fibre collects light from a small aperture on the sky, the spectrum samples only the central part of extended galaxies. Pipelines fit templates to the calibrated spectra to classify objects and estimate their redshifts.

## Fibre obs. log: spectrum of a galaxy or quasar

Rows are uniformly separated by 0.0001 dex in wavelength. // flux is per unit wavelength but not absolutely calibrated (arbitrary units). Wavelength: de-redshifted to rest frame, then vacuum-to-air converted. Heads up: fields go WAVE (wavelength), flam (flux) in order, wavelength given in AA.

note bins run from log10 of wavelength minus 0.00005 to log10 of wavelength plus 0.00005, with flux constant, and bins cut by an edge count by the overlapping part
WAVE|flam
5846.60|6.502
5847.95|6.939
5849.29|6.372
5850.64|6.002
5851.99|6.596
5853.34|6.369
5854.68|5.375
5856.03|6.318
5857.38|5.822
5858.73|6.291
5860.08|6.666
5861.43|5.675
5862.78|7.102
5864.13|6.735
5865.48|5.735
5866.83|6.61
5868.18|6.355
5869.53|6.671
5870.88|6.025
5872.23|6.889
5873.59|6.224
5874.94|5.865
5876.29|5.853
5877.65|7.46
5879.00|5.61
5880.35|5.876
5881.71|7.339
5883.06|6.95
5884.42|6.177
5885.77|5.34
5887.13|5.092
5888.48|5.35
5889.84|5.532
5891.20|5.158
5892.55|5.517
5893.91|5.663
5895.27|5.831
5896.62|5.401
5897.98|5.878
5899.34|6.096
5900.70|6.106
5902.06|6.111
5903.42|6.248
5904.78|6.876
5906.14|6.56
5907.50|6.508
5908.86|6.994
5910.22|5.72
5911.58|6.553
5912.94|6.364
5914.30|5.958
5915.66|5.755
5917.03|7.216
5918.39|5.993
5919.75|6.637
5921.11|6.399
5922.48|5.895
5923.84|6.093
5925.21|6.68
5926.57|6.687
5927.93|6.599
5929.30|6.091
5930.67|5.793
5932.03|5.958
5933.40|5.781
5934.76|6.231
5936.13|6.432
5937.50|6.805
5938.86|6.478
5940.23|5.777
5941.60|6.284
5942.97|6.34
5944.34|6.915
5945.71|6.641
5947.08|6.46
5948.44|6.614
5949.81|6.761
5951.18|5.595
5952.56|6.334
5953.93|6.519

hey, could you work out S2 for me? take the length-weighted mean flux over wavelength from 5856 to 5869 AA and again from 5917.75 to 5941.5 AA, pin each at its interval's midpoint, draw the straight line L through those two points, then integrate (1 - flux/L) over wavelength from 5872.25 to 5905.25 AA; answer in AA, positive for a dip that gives 1.6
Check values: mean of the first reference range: 6.34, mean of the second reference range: 6.26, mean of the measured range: 5.99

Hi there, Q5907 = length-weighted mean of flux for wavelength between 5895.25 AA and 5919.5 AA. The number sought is 6.25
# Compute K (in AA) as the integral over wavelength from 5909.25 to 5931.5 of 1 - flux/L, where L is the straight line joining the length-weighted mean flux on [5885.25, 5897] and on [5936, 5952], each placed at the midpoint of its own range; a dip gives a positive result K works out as -1.1 AA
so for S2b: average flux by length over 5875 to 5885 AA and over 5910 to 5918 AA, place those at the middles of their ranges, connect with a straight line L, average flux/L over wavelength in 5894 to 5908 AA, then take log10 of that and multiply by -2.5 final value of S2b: 0.04 mag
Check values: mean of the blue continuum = 6.43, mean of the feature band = 6.13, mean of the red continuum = 6.28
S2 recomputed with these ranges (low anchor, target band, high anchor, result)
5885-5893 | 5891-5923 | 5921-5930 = -1.8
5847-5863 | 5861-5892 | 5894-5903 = -0.3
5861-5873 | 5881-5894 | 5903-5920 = 1.2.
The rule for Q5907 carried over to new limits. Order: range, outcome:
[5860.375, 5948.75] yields 6.22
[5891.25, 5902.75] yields 5.79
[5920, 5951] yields 6.34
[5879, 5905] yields 5.9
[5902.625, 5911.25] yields 6.48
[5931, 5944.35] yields 6.26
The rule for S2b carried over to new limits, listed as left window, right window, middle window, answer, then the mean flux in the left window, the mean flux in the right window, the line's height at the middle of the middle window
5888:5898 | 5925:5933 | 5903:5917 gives -0.09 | 5.52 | 6.26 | 5.87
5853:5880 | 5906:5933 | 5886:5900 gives 0.14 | 6.28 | 6.31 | 6.3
